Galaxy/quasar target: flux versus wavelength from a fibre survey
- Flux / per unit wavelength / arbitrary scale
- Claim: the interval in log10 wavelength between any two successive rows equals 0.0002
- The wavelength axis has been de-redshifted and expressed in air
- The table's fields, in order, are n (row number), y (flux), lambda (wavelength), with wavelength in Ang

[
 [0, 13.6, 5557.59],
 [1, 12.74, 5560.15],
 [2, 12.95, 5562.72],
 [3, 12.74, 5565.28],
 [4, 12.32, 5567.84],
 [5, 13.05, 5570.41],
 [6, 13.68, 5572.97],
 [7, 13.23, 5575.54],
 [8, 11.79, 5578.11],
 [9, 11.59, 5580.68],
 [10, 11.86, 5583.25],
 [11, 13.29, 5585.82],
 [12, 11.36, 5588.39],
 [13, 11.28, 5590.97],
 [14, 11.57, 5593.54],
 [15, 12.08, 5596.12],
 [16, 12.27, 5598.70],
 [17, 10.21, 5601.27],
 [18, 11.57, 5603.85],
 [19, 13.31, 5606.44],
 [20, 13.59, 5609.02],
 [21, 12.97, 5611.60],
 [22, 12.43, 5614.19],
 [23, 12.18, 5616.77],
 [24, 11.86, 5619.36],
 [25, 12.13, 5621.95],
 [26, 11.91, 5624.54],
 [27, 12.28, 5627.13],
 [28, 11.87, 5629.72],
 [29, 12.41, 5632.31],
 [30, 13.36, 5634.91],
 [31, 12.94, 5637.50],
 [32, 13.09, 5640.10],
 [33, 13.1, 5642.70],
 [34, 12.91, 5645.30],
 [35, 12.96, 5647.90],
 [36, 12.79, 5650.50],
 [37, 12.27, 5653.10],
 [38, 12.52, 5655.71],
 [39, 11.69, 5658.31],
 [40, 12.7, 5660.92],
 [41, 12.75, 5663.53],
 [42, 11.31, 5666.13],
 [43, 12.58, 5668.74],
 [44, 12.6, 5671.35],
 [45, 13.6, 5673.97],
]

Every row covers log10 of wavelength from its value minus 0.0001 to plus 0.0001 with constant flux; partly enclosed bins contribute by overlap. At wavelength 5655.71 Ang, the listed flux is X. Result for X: 12.52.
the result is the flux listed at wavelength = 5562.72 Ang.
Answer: 12.95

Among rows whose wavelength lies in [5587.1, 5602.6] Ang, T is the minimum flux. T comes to 10.21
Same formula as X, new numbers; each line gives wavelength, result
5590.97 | 11.28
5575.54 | 13.23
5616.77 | 12.18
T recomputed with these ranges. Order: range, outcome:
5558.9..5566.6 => 12.74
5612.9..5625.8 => 11.86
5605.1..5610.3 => 13.31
